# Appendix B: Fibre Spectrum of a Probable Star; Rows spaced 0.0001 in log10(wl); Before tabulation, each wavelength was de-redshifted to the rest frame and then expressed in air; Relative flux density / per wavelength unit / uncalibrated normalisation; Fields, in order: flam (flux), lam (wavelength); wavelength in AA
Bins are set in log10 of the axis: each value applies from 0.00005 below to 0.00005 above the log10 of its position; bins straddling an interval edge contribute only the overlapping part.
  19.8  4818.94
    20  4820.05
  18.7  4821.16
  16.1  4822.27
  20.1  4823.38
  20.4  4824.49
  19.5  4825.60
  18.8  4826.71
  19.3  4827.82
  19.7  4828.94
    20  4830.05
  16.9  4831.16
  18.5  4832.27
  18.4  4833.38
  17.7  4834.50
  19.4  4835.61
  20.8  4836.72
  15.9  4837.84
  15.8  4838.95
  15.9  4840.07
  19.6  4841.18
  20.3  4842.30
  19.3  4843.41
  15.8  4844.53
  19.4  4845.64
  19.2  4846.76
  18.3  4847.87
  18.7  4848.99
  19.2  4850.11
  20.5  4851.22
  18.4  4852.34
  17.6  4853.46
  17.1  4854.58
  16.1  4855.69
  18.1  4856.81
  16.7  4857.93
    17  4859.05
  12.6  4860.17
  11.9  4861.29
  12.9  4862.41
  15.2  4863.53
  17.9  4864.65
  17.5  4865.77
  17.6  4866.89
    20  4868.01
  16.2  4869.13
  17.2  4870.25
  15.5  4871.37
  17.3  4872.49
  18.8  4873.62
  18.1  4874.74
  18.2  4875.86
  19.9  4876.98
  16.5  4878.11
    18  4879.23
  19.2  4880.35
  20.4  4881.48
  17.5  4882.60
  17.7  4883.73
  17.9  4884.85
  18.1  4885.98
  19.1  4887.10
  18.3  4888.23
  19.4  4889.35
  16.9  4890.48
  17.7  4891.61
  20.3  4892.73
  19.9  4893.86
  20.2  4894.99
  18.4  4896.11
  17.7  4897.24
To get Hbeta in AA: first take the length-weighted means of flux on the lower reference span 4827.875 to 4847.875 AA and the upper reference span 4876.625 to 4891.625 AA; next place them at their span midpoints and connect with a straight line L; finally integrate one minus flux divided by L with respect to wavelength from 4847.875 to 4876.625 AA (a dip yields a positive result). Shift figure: 2.0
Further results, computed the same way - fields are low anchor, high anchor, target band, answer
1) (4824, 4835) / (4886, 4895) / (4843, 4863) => 1.86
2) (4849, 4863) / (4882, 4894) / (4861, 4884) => 0.22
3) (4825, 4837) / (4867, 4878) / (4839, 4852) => -0.04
